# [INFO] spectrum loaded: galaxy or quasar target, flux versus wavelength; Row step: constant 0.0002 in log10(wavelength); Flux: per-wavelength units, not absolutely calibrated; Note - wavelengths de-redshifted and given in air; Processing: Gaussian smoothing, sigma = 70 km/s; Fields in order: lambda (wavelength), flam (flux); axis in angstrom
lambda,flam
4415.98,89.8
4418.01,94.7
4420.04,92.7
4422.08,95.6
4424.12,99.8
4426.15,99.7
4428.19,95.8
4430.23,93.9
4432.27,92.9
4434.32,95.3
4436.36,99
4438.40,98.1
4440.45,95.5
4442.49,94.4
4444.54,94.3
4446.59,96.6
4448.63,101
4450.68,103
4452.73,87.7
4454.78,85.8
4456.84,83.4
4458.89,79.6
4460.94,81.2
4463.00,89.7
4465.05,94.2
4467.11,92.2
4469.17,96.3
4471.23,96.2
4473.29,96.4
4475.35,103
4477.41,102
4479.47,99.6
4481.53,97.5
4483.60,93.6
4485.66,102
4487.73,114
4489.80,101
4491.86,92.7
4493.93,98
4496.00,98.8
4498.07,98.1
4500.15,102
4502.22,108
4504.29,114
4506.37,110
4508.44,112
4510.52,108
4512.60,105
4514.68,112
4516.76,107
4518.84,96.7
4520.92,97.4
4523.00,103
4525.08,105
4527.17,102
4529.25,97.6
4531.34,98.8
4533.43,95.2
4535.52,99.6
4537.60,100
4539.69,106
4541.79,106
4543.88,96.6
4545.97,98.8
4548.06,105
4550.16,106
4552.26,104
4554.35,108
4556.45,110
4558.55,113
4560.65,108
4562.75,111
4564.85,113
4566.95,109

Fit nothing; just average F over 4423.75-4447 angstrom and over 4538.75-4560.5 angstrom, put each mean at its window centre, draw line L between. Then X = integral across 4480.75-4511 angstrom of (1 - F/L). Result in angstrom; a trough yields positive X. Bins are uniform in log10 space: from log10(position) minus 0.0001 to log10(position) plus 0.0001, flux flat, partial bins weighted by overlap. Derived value -0.7 angstrom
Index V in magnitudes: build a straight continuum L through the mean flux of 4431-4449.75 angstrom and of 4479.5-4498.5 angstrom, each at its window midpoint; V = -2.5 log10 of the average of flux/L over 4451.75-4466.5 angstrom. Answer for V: 0.14 mag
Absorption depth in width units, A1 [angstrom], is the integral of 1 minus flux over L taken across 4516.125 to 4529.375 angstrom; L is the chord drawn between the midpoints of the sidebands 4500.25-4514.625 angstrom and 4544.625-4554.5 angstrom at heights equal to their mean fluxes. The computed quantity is 0.7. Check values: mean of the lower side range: 109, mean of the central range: 101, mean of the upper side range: 104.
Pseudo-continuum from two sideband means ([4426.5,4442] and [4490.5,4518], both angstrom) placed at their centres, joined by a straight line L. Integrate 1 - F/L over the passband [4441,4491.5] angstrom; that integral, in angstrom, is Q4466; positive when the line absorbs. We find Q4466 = 2.5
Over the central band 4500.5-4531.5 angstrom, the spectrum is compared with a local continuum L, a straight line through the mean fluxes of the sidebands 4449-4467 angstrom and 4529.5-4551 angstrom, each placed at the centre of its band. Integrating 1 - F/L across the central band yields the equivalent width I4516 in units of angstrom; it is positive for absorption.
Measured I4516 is -2.51 angstrom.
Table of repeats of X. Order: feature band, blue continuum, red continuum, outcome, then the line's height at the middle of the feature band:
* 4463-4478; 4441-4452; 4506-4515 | 0.79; 102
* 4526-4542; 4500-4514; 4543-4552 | 0.58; 104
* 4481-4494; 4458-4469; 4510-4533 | -0.82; 94.1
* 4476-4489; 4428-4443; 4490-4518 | 0.06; 102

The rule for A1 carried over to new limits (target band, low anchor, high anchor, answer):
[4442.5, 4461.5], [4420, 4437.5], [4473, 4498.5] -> 1.4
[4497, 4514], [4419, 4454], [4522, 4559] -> -1.1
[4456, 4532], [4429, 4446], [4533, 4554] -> -0.5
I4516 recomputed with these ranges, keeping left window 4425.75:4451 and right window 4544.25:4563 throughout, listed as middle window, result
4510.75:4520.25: -0.17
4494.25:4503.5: 0.01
